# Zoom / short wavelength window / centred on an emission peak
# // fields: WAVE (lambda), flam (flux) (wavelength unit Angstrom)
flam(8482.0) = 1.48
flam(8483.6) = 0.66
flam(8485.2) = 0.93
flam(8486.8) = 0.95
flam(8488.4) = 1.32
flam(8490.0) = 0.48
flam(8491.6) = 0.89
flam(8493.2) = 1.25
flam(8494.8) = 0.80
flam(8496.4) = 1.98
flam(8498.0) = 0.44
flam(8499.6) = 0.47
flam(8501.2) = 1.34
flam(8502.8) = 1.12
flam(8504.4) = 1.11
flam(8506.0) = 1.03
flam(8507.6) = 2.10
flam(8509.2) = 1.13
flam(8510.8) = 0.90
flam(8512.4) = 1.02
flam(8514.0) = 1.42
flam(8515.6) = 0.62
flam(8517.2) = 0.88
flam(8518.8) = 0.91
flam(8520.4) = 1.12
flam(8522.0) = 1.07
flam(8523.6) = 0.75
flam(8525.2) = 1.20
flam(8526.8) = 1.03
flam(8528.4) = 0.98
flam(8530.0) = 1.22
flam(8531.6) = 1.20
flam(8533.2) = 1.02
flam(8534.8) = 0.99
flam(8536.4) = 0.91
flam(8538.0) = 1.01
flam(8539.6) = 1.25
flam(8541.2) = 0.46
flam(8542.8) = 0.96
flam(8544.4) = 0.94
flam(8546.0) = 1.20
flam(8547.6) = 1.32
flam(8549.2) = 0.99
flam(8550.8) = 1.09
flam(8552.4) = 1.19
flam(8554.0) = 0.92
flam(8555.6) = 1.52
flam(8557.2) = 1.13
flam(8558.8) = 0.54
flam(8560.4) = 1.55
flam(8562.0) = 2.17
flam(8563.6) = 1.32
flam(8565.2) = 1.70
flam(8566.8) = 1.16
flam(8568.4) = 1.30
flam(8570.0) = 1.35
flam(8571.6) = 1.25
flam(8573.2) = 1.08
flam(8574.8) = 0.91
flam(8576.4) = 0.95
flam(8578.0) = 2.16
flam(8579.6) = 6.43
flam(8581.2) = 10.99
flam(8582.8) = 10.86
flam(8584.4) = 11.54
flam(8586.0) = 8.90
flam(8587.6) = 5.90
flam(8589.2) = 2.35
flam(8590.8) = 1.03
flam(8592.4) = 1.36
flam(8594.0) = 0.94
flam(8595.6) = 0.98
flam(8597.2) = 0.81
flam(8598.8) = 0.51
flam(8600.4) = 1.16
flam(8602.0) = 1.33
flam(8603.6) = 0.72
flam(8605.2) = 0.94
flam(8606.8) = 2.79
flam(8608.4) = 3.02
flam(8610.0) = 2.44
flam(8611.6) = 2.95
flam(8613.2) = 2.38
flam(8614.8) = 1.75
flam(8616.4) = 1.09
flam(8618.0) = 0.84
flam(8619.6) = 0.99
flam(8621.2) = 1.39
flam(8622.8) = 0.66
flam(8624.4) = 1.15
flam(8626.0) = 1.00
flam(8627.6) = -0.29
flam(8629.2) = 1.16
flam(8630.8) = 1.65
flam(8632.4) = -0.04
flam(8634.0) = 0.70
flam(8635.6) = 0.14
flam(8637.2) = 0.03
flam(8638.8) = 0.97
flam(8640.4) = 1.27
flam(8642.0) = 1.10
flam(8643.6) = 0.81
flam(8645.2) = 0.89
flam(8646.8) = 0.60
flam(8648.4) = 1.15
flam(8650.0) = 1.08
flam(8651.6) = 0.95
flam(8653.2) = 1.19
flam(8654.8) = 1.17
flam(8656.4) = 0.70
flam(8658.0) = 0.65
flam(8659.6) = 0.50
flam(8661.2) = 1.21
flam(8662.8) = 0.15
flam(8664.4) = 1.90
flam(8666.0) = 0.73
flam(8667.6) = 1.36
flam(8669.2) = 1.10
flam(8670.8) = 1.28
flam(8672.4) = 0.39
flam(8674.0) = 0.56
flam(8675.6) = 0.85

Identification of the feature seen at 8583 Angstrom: H-alpha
